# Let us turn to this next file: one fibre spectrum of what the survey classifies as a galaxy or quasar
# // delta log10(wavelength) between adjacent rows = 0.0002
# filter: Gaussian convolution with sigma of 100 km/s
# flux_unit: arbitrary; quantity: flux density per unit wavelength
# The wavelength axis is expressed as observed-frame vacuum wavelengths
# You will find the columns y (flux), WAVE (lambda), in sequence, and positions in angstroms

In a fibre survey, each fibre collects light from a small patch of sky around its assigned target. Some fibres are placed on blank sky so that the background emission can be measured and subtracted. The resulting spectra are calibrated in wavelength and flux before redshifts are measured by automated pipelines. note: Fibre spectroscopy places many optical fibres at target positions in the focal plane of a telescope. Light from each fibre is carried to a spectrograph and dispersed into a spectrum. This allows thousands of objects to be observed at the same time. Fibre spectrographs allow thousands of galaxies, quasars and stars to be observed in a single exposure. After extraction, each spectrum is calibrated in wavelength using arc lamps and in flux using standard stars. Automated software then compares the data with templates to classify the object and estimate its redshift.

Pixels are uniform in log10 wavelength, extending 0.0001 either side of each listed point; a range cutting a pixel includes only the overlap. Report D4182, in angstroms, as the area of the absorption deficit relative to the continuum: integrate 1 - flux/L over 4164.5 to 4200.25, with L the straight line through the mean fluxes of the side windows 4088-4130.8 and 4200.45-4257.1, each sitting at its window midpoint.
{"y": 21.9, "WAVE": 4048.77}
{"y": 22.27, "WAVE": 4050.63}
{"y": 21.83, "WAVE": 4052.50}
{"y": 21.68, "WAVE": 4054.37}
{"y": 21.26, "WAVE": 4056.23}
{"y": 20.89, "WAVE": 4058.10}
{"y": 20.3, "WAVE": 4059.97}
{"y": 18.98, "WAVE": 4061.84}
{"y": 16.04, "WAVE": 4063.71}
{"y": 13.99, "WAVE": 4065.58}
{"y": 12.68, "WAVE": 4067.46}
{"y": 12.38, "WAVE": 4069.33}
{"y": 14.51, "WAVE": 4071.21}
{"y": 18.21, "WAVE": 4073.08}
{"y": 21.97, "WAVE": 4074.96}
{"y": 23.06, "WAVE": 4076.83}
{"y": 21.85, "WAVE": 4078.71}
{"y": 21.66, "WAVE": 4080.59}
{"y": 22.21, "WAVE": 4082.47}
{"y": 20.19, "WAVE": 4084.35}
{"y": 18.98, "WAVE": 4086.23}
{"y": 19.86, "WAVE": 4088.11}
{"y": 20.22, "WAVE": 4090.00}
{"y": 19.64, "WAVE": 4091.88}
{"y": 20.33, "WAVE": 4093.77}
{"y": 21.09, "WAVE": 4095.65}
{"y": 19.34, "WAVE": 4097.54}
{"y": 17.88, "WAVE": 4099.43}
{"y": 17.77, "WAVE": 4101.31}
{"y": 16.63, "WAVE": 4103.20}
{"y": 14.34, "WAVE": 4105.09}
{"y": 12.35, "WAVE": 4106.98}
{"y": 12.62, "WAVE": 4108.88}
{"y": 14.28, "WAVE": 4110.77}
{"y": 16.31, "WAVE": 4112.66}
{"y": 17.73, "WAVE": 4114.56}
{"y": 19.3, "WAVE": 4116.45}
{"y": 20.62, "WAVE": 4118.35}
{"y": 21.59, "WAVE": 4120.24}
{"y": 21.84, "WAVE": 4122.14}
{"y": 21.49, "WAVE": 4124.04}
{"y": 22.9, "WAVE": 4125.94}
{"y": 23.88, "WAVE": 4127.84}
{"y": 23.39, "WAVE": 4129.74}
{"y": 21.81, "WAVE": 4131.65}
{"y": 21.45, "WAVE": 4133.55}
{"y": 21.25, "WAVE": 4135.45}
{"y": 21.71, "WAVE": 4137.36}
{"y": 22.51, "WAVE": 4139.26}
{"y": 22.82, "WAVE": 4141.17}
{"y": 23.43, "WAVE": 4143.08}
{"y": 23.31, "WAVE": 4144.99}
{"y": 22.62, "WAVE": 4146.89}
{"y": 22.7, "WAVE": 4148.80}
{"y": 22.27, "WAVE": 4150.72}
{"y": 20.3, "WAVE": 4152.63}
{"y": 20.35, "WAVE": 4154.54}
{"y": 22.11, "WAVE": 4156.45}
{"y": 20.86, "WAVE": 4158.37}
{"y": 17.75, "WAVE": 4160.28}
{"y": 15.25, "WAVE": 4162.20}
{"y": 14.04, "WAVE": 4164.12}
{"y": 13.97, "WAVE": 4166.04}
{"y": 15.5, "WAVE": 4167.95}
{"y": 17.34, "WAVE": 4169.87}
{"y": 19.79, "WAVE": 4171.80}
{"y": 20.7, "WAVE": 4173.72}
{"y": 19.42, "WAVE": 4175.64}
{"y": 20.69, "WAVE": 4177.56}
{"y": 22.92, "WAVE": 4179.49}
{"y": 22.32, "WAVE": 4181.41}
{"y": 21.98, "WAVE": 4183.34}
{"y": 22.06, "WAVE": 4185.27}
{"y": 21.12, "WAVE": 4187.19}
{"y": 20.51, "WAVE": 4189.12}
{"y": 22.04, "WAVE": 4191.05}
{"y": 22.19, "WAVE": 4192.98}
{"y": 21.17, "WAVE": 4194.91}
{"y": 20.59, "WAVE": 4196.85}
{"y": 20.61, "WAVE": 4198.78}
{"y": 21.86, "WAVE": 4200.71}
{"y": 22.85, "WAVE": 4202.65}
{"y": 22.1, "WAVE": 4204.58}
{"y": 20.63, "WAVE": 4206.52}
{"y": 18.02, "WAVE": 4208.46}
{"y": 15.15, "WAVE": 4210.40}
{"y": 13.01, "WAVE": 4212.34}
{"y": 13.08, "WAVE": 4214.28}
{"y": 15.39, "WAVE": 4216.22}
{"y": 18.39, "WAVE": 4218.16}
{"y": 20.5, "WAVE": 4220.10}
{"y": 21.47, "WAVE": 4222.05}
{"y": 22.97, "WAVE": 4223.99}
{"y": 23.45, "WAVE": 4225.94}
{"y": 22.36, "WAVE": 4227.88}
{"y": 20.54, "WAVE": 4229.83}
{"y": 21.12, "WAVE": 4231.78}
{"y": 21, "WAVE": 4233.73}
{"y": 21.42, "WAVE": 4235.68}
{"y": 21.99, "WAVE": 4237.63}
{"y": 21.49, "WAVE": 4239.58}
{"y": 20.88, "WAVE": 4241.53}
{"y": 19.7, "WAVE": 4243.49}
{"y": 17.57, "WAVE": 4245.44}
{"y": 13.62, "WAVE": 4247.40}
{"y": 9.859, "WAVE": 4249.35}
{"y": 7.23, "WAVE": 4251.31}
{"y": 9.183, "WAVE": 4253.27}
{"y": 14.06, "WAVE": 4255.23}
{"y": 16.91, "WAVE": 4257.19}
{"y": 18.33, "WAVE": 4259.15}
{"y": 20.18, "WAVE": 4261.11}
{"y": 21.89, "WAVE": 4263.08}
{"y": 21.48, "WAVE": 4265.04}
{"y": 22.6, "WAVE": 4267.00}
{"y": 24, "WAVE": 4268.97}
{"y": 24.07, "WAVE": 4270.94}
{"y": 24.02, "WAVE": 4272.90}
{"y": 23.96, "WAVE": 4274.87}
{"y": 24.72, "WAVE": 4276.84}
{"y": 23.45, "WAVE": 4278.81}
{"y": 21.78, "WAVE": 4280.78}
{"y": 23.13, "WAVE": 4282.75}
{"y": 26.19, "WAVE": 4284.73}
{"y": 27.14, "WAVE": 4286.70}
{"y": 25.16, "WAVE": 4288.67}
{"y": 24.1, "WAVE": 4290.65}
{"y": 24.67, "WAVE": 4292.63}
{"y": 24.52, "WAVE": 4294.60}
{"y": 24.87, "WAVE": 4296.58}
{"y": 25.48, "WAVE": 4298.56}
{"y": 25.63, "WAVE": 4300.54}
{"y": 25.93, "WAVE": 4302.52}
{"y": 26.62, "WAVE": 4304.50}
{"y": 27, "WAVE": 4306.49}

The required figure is -3.3 angstroms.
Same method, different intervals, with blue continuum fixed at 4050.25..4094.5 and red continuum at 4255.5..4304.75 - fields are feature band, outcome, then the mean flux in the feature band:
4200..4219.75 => 3.56 angstroms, 18.1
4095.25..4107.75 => 1.86 angstroms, 16.9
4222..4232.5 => 0.17 angstroms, 22.1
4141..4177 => 2.36 angstroms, 19.7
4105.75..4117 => 2.71 angstroms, 15.3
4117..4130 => -1.11 angstroms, 22.1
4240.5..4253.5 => 4.83 angstroms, 14.3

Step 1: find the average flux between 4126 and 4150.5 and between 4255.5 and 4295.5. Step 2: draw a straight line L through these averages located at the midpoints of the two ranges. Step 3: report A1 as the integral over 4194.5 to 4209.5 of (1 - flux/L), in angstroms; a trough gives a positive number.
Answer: 1.2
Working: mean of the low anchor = 22.6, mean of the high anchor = 23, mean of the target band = 20.9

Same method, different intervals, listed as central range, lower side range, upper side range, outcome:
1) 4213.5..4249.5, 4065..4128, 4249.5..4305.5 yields 2.71 angstroms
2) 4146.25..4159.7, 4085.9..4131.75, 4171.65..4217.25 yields -1.35 angstroms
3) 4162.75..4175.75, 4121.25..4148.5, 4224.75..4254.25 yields 2.45 angstroms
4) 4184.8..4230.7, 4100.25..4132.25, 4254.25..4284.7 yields 1.07 angstroms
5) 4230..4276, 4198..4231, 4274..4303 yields 6.64 angstroms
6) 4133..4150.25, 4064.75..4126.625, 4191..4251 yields -3.33 angstroms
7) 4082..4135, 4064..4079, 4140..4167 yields -2.34 angstroms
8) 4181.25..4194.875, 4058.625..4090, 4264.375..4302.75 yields 0.04 angstroms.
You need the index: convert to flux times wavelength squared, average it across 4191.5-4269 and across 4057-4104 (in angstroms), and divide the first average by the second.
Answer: 1.08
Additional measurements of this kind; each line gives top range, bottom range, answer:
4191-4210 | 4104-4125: 1.25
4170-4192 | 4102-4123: 1.28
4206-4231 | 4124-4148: 0.87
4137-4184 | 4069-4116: 1.14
